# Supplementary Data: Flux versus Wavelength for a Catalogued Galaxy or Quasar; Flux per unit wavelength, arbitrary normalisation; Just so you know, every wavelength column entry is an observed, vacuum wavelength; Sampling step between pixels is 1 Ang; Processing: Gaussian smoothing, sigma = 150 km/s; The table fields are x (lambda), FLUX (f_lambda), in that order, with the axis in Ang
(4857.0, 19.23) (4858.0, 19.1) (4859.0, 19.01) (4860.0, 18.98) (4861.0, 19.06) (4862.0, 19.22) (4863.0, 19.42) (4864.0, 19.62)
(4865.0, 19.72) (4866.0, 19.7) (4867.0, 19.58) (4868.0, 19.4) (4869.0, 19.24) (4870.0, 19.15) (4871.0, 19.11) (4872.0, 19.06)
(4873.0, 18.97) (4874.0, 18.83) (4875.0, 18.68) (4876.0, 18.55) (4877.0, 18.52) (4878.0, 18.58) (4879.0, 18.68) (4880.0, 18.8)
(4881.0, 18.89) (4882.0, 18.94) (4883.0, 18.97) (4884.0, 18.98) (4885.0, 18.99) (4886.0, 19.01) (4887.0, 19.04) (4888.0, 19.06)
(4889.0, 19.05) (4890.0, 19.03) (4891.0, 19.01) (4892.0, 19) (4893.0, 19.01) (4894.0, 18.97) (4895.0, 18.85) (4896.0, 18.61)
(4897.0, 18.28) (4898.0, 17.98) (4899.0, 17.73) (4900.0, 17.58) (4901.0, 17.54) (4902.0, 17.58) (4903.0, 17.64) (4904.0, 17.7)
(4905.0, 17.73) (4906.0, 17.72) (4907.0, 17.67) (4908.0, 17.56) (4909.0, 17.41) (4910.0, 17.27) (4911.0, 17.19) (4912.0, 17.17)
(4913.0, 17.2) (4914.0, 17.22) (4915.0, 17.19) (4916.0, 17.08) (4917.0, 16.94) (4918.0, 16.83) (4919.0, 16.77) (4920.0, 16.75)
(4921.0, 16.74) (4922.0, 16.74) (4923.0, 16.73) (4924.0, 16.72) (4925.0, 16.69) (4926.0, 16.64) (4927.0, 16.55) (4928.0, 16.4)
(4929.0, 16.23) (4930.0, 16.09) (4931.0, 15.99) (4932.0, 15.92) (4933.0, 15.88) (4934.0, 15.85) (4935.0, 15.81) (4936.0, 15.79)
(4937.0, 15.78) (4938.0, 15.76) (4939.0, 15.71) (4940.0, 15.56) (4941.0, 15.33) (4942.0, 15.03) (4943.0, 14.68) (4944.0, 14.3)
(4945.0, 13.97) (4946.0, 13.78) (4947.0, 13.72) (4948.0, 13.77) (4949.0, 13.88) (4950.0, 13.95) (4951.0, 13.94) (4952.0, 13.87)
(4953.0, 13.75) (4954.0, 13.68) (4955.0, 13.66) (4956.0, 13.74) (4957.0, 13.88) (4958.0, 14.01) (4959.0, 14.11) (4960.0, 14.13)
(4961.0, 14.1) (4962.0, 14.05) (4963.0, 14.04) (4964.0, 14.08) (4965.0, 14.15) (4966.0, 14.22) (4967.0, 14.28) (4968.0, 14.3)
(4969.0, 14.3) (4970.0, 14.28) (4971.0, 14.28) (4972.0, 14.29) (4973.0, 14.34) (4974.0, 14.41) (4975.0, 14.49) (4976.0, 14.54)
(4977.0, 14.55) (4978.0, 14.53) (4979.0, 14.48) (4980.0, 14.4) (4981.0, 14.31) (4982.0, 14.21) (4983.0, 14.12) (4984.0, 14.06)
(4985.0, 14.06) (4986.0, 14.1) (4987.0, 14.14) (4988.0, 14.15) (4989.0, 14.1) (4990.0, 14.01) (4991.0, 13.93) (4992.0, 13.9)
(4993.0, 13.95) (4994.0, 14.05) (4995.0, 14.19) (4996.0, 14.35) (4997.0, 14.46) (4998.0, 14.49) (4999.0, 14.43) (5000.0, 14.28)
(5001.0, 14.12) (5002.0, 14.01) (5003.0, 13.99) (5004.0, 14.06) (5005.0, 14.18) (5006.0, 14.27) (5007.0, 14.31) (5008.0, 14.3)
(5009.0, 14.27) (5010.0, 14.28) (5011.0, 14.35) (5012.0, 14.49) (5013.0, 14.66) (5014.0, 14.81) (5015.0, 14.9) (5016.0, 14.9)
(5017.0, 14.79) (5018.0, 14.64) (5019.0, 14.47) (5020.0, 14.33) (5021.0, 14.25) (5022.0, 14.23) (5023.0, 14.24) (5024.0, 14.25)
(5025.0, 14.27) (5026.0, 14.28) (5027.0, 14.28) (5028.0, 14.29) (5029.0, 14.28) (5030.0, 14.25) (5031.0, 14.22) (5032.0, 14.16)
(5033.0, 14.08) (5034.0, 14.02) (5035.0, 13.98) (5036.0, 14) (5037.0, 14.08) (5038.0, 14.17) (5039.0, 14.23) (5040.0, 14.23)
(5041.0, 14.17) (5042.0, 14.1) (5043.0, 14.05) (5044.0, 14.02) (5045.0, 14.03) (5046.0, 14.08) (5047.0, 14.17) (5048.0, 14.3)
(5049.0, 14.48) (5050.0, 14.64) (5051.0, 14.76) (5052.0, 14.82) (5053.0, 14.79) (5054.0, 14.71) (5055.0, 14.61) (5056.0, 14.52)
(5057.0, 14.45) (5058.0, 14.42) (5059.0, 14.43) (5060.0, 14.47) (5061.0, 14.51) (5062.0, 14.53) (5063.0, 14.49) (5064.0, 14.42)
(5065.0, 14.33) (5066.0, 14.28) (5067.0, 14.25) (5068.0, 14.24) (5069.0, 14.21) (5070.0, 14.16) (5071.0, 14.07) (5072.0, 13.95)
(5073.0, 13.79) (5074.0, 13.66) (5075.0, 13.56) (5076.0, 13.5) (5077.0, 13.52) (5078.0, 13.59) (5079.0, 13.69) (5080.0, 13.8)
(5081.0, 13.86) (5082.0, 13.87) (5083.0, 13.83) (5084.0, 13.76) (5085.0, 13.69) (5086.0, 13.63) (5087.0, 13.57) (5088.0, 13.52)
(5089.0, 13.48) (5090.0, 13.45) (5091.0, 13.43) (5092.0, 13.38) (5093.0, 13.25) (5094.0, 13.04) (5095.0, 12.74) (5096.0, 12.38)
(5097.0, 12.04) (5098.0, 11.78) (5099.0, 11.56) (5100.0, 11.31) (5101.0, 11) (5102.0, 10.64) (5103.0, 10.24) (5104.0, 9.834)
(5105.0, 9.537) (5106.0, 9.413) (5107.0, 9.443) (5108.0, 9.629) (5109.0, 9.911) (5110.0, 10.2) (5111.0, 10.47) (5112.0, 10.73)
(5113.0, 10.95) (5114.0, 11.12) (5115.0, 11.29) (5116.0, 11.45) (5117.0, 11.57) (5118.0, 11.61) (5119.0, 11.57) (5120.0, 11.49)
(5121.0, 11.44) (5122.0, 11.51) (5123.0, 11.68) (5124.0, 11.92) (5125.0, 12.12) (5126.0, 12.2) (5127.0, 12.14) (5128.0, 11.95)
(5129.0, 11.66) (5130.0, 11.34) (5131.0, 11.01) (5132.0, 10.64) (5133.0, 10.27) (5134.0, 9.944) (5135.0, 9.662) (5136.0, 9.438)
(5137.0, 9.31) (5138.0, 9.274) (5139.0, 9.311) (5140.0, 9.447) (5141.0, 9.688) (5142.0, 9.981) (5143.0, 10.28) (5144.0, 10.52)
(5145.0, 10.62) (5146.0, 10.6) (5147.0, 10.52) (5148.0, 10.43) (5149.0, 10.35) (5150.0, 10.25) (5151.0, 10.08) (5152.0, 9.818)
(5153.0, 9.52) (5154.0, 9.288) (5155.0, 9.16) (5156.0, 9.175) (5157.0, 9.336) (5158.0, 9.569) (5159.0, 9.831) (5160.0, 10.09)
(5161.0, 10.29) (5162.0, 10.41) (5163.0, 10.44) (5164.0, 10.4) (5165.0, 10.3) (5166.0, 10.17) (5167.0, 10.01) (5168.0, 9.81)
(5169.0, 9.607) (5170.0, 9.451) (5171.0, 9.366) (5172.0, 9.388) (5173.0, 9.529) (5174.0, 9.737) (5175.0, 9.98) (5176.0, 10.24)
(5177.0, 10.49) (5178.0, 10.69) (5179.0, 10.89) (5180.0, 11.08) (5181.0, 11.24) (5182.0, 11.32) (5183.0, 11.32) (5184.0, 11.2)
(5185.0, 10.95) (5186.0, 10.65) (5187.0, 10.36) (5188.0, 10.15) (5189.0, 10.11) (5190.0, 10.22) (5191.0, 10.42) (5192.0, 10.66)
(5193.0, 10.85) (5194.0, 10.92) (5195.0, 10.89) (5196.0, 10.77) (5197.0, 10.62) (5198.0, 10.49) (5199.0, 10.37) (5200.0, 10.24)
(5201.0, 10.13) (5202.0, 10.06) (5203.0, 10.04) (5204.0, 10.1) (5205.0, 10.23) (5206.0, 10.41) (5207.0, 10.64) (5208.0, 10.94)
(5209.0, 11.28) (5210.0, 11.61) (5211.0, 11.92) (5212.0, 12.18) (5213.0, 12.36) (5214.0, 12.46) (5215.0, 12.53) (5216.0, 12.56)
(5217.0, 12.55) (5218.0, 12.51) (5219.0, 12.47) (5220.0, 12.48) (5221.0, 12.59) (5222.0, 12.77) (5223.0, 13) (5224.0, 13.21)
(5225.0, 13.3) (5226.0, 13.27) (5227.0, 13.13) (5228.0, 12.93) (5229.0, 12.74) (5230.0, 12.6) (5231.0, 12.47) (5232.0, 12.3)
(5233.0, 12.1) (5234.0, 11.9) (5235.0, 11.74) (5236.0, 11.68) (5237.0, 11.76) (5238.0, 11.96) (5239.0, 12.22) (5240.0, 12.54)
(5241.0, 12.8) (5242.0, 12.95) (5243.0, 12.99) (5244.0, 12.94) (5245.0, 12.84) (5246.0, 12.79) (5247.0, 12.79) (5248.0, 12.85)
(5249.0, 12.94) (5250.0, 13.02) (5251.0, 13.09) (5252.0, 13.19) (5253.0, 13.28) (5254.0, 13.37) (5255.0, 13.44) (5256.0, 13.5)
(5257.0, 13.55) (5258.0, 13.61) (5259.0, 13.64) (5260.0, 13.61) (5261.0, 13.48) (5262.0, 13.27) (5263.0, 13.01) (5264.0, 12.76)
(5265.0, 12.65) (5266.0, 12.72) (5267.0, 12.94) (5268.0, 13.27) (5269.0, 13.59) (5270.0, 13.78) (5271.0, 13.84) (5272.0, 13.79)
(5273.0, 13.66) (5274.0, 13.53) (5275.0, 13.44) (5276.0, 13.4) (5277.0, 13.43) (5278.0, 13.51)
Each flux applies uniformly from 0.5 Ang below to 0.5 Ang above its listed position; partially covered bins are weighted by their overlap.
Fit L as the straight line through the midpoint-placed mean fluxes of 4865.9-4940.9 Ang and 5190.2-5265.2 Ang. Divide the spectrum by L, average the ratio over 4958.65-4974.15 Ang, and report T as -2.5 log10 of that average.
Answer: 0.17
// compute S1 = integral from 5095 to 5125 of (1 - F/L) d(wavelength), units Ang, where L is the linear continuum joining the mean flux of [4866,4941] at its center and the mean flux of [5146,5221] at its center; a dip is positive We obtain 3.5 Ang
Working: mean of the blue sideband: 17.7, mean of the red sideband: 10.6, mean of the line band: 11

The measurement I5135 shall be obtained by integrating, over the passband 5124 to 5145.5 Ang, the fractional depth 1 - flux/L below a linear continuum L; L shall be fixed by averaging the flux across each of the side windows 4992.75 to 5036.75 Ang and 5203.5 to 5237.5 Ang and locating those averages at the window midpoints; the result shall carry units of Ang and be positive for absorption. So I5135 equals 4.12 Ang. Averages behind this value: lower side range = 14.3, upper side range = 12.1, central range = 10.5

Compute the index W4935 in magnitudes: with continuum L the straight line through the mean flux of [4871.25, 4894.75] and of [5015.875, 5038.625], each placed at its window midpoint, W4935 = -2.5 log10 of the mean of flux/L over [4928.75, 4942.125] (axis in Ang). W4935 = 0.095 mag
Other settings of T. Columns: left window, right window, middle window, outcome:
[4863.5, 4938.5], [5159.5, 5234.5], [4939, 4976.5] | 0.17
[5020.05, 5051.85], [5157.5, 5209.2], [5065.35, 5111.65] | 0.02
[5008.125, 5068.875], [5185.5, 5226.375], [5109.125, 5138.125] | 0.16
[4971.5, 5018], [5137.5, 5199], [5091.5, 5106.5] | 0.04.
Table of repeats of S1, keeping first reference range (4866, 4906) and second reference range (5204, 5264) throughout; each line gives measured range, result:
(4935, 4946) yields 1.6 Ang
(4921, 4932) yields 0.9 Ang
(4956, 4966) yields 1.9 Ang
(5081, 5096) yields 1.7 Ang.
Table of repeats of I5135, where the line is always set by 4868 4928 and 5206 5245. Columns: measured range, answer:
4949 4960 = 2.05 Ang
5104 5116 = 3.41 Ang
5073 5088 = 1.20 Ang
